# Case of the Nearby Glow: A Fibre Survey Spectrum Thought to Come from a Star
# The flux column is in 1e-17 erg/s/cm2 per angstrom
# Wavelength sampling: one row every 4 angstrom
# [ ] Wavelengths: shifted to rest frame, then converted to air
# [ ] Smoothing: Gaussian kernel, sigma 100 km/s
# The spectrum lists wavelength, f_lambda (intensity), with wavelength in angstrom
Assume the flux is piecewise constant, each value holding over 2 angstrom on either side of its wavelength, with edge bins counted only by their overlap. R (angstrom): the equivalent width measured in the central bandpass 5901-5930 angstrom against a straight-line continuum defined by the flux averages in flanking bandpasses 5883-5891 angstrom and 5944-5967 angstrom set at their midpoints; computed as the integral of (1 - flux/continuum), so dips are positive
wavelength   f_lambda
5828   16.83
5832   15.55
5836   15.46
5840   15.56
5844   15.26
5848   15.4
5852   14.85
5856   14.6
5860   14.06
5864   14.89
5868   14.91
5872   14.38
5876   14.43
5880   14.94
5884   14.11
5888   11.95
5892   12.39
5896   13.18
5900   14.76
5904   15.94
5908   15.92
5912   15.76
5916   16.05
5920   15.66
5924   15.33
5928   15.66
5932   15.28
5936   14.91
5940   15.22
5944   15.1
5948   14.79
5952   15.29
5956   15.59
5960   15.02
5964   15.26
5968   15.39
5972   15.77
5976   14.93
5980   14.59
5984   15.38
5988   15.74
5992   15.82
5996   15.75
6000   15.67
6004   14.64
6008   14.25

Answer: -4.1 angstrom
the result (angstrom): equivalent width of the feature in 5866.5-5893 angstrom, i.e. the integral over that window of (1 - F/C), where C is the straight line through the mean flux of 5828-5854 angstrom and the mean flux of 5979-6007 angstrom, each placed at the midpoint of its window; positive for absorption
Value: 2.62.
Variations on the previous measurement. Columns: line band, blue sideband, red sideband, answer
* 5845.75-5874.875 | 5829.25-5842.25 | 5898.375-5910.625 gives 1.6 angstrom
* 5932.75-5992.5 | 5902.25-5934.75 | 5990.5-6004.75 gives 1.4 angstrom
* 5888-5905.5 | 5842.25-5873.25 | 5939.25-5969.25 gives 1.4 angstrom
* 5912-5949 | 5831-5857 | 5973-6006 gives -0.2 angstrom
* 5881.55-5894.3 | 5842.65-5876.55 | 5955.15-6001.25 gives 1.7 angstrom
